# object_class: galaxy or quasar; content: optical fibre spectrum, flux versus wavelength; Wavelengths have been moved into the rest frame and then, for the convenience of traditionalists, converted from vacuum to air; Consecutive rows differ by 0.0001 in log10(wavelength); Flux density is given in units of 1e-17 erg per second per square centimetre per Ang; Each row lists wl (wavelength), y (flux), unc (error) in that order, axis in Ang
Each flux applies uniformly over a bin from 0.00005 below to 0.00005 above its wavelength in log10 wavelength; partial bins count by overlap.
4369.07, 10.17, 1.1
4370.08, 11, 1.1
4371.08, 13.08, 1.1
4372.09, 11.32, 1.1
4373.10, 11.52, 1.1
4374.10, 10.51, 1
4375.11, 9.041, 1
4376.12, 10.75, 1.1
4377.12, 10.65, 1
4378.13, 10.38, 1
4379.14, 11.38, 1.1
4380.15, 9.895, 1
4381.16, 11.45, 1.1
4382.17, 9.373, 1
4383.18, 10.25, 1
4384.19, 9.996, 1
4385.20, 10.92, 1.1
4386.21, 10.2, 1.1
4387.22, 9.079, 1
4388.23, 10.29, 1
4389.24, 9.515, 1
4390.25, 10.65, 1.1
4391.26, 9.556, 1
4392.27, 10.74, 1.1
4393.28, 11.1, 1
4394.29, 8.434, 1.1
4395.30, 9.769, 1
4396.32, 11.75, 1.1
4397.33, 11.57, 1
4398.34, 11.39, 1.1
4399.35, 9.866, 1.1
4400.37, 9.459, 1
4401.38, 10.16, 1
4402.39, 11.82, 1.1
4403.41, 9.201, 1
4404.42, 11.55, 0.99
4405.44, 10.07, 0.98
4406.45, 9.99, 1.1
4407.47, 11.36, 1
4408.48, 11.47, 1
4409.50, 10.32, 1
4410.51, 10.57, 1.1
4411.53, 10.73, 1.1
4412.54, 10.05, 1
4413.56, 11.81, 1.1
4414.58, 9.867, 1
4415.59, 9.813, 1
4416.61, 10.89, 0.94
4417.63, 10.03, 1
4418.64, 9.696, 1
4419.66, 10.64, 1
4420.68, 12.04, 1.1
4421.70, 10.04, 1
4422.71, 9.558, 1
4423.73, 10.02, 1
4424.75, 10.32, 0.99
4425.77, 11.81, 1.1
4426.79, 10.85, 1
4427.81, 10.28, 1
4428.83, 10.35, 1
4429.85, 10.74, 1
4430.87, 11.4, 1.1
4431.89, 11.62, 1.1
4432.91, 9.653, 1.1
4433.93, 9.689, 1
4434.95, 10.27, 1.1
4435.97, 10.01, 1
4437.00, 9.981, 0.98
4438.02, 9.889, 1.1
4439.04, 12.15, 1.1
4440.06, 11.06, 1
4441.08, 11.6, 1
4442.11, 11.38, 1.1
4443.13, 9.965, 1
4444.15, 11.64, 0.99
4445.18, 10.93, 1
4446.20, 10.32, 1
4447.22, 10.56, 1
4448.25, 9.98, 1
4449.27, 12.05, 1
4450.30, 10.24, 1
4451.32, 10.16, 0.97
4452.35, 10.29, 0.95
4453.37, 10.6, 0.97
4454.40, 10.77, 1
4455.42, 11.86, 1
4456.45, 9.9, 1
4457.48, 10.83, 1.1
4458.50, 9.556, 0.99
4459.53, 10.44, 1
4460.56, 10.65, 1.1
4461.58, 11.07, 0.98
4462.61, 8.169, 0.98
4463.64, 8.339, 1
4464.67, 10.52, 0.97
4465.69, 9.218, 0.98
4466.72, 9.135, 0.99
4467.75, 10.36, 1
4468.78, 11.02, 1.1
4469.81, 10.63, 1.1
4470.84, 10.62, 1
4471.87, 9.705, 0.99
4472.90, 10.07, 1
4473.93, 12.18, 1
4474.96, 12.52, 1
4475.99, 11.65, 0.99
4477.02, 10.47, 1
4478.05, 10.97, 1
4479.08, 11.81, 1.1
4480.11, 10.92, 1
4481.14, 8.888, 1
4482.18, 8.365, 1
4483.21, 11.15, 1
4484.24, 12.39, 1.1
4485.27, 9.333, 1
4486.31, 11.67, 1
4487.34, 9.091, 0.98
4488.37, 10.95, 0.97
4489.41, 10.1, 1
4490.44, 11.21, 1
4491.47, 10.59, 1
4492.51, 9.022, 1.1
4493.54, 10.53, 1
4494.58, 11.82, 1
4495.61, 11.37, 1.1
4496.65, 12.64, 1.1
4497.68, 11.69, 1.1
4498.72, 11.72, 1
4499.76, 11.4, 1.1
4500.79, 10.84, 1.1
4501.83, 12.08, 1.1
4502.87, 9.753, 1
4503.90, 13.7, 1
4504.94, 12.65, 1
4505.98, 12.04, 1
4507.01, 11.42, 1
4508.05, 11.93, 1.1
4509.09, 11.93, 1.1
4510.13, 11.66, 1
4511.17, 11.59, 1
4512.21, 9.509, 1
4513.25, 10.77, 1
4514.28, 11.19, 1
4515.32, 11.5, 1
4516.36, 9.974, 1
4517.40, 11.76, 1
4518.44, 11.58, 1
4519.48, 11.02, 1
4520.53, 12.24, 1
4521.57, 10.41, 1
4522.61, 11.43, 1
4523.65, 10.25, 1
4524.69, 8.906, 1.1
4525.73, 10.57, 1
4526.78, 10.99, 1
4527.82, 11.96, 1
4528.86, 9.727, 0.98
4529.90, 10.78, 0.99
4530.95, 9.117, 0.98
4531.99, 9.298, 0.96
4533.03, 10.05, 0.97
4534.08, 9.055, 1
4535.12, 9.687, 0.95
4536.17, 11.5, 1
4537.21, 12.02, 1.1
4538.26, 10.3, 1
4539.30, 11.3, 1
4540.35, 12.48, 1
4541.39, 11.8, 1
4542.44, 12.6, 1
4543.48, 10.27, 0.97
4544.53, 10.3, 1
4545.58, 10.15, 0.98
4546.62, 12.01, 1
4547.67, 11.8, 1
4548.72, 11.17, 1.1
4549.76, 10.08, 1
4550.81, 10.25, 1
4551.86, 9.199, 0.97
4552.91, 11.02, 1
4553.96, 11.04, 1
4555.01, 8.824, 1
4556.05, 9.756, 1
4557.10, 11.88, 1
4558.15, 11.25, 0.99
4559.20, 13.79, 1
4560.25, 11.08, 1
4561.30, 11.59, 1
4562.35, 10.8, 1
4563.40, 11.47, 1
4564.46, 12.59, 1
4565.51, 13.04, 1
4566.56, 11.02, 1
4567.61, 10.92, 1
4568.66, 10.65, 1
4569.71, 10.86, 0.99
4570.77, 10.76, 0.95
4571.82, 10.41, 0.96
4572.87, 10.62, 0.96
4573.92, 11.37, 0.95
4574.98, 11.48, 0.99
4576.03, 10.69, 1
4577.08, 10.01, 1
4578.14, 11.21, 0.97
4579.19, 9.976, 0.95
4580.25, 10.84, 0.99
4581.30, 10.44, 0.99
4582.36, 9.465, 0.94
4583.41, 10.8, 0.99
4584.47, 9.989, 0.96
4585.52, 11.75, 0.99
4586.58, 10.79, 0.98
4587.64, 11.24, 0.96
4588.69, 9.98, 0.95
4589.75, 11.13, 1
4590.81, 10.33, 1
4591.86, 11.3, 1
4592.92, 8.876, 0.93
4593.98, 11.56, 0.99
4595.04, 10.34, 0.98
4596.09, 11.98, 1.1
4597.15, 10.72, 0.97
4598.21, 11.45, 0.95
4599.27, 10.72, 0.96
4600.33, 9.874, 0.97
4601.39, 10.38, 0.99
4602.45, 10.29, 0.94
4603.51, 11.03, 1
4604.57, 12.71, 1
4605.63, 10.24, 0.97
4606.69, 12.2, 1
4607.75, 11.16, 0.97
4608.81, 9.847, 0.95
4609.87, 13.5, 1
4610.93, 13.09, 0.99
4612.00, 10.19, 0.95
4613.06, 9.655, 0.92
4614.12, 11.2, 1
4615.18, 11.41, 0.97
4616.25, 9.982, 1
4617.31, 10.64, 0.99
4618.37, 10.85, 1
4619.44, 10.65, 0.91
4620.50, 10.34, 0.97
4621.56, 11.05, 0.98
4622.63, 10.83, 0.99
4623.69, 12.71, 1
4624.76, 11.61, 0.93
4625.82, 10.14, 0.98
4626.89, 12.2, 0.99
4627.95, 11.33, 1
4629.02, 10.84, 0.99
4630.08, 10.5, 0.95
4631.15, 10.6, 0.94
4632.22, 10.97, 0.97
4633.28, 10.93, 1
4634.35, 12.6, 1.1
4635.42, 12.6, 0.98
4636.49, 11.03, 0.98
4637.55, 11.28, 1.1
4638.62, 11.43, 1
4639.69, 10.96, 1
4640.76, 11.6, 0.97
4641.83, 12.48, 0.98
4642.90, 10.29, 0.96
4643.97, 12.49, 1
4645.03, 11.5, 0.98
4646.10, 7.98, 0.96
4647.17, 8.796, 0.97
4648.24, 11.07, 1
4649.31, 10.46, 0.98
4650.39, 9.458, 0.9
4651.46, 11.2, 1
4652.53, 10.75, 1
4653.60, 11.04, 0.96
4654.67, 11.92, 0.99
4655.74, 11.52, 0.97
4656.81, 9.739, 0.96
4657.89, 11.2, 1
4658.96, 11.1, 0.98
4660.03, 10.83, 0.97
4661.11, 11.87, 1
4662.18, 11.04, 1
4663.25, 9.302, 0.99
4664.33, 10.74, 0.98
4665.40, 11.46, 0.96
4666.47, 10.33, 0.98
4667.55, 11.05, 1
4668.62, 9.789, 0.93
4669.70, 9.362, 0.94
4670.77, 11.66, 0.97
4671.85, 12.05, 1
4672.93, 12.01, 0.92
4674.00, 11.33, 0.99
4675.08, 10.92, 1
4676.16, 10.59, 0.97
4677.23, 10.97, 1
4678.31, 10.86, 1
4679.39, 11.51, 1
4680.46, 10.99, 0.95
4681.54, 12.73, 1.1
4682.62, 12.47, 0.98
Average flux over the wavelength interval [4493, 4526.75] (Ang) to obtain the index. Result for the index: 11.3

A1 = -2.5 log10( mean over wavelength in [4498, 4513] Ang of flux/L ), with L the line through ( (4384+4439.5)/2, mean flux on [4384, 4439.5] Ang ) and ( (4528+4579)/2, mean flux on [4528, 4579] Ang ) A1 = -0.08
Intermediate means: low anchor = 10.5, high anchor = 10.9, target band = 11.6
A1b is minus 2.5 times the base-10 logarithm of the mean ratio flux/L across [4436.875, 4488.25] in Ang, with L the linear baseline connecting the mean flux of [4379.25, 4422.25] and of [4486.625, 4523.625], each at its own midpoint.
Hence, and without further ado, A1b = 0.03 mag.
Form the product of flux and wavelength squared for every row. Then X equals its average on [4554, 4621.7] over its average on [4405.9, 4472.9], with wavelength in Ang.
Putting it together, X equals 1.11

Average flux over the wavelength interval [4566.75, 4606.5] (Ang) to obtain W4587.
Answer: 10.8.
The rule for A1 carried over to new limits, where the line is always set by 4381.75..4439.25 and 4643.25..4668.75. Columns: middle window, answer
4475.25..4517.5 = -0.056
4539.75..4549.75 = -0.075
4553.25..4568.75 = -0.072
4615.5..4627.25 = -0.032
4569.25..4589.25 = -0.005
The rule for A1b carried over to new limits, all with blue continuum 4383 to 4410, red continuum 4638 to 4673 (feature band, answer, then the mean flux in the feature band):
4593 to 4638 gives -0.032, 11.1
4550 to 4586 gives -0.021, 10.9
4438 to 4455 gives -0.036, 10.8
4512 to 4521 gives -0.051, 11.1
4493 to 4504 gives -0.093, 11.5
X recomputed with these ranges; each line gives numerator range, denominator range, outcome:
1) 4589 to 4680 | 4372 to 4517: 1.12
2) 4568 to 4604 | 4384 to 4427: 1.11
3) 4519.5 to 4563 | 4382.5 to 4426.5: 1.10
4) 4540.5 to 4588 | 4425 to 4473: 1.10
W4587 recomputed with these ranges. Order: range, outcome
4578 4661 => 10.9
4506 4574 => 11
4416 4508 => 10.7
